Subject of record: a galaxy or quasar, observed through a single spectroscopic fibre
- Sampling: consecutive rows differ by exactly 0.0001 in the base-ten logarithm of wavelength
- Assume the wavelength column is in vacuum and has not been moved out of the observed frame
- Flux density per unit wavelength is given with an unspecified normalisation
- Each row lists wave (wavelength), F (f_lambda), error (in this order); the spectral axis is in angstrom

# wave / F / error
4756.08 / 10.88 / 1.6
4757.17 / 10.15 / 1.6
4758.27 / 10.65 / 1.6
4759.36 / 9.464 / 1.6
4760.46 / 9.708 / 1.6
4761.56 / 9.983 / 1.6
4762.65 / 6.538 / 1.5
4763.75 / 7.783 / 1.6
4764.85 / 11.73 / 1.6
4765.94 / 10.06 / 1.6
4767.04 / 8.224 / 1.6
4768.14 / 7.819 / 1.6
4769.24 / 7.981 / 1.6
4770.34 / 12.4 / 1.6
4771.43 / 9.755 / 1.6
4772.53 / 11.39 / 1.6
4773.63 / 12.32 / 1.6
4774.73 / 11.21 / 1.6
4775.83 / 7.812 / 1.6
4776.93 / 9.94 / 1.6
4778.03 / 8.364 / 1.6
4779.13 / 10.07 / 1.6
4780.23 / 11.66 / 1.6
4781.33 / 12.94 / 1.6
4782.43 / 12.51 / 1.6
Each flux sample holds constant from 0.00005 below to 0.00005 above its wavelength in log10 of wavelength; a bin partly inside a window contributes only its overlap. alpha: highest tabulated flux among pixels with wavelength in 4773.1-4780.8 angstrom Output 12.32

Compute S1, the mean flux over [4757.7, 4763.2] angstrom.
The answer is 9.27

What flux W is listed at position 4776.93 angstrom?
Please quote 9.94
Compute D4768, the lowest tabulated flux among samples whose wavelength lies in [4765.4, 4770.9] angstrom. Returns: 7.819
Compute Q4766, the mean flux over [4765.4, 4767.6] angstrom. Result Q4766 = 9.11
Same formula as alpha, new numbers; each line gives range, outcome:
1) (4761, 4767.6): 11.73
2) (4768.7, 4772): 12.4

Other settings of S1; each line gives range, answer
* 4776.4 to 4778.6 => 9.15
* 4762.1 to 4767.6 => 8.87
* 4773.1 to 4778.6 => 9.92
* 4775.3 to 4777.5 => 8.88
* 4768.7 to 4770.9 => 10.2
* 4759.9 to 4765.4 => 9.15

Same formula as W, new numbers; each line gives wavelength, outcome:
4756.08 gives 10.88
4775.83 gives 7.812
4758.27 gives 10.65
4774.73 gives 11.21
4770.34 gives 12.4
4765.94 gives 10.06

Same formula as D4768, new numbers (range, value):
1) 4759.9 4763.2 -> 6.538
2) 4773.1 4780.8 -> 7.812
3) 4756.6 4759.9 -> 9.464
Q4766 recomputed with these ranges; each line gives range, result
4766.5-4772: 9.25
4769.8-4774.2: 11.5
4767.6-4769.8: 7.91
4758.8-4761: 9.6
